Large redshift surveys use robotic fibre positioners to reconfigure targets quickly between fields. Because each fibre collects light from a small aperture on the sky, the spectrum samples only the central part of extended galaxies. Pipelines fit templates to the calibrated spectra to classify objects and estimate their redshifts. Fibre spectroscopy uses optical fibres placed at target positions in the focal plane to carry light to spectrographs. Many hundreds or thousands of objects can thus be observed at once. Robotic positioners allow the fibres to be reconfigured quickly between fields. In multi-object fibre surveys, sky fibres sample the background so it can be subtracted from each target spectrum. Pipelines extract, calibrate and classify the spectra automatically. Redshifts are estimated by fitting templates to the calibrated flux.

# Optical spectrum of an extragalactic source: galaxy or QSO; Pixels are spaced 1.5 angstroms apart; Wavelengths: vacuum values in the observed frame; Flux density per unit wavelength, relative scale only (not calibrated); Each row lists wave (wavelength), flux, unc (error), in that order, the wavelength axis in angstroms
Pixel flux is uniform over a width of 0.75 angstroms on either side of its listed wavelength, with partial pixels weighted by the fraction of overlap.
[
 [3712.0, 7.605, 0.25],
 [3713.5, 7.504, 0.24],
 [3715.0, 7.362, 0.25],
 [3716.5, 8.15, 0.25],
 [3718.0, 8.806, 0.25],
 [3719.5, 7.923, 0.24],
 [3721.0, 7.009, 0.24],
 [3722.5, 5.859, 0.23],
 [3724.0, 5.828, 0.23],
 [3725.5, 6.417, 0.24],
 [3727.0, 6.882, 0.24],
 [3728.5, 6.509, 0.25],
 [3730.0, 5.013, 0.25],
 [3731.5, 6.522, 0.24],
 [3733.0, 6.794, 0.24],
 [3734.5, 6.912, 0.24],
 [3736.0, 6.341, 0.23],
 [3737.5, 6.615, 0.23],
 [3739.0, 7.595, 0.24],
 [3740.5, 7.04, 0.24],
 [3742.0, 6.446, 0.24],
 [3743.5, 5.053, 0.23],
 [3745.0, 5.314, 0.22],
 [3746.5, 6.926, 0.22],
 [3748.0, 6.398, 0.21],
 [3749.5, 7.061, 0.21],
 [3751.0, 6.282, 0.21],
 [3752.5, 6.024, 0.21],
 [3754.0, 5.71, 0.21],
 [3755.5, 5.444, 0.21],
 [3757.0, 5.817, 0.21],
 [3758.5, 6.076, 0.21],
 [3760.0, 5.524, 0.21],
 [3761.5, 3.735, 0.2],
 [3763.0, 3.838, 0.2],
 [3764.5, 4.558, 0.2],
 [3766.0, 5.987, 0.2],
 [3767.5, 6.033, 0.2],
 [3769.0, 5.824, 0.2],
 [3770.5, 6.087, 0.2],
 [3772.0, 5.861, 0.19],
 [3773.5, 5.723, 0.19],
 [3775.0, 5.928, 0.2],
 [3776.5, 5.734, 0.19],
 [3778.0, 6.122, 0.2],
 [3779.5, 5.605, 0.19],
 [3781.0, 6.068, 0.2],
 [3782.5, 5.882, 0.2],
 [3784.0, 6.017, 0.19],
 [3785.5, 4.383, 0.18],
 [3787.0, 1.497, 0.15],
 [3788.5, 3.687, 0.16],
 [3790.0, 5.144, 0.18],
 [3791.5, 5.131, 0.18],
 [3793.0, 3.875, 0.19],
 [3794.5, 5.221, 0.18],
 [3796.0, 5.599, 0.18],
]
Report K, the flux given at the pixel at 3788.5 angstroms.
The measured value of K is 3.687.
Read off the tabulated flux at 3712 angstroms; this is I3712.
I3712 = 7.605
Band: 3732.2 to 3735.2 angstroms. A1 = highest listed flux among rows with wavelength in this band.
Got 6.912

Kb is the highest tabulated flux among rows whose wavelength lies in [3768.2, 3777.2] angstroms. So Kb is 6.087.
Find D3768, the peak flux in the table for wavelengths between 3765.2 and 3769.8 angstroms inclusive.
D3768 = 6.033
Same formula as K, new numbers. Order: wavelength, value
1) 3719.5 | 7.923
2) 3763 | 3.838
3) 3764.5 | 4.558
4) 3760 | 5.524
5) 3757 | 5.817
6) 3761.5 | 3.735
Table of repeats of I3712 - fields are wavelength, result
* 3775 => 5.928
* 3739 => 7.595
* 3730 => 5.013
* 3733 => 6.794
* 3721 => 7.009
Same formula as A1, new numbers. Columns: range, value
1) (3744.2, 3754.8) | 7.061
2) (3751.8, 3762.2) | 6.076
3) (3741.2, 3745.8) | 6.446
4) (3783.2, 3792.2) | 6.017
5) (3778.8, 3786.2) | 6.068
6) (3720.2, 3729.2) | 7.009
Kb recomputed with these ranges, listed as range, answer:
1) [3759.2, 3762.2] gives 5.524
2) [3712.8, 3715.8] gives 7.504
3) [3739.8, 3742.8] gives 7.04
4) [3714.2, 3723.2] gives 8.806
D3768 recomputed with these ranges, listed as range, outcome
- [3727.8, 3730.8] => 6.509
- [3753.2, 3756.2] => 5.71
